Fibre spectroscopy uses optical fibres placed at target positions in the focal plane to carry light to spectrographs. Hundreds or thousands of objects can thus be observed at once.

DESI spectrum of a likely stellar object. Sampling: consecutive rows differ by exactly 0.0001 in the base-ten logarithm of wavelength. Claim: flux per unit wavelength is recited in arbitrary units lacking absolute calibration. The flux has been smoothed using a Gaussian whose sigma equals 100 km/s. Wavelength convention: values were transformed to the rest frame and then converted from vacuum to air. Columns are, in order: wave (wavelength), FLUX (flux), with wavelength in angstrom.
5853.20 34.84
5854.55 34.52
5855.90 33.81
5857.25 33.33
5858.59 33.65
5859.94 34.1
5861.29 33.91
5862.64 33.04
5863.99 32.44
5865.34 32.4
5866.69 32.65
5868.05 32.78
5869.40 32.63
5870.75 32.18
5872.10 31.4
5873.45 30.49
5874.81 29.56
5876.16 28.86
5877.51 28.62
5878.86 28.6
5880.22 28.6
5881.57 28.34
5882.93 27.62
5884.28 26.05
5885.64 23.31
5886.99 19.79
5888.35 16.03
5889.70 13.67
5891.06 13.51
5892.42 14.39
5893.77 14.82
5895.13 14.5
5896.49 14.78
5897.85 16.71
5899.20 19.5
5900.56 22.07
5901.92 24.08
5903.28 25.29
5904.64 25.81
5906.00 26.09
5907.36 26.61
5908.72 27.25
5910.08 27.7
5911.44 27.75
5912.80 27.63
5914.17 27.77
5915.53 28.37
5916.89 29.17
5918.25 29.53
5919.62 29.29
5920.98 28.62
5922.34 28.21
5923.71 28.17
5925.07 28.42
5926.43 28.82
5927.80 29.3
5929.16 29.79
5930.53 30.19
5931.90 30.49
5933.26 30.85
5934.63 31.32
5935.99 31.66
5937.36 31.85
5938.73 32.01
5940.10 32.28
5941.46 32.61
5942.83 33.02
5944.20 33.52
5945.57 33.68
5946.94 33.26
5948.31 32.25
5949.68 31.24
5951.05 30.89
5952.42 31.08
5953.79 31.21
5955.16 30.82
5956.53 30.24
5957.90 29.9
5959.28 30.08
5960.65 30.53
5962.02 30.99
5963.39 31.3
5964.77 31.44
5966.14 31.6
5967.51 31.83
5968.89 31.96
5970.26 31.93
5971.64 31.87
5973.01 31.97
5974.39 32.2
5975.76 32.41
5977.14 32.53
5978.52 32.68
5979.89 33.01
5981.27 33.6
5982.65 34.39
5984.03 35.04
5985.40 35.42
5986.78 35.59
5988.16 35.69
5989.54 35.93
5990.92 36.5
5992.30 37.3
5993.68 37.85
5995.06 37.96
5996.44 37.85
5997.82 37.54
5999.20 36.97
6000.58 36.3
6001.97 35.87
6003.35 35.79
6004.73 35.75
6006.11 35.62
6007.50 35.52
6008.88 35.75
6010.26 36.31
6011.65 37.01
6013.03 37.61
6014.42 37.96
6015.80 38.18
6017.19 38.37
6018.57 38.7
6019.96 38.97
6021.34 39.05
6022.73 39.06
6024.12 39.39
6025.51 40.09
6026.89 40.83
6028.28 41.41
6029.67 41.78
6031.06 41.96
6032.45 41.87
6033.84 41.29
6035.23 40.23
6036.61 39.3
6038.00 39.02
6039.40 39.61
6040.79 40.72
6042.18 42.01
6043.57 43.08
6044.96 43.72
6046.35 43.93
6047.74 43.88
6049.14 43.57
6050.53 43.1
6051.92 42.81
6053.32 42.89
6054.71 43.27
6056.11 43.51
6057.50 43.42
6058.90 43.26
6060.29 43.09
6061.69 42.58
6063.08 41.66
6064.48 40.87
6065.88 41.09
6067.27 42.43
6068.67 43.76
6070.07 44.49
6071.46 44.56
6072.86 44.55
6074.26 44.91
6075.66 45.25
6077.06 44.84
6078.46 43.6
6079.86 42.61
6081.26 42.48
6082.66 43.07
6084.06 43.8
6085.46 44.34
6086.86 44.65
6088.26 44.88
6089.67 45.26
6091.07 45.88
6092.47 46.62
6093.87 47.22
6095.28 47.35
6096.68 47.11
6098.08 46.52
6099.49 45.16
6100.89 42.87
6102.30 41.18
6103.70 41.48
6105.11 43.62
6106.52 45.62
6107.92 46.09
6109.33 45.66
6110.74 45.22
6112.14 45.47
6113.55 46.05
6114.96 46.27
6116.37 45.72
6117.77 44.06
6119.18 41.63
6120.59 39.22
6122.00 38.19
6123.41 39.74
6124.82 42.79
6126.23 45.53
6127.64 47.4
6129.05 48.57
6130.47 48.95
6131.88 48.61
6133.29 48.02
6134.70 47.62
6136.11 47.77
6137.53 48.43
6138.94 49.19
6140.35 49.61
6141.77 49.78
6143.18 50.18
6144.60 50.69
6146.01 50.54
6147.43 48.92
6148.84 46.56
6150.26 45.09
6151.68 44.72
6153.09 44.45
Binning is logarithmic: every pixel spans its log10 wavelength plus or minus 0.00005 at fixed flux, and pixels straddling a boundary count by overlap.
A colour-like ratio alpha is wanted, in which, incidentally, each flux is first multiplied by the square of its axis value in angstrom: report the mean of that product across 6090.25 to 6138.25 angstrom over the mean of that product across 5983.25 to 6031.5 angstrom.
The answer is 1.25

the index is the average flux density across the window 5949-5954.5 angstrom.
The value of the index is 31.1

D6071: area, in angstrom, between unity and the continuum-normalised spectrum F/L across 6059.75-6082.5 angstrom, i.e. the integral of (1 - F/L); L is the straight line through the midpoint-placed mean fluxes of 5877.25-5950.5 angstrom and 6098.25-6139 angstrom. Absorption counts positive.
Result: -1.4 angstrom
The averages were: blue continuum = 26.6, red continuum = 45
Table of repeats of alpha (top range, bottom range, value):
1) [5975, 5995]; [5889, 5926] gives 1.51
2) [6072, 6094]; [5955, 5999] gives 1.38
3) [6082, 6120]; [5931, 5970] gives 1.50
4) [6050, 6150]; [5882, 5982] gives 1.69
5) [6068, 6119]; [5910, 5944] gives 1.58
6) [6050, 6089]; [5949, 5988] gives 1.40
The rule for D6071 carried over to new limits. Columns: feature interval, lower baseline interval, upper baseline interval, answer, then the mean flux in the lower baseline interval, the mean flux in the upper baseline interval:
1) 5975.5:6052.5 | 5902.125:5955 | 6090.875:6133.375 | -3.0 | 29.8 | 44.9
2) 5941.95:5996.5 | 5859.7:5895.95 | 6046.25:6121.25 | 1.9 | 26.3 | 44.1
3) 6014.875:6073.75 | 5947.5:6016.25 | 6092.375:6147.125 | -3.4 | 34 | 46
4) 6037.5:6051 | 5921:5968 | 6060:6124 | -0.9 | 31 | 44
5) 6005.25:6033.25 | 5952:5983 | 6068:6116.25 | -1.2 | 31.7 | 44.8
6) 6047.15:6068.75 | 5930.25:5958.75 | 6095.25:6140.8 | -1.2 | 31.6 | 45.3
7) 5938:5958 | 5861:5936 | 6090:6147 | -0.7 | 26.6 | 46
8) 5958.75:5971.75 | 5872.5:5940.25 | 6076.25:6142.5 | 0.1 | 25.9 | 45.2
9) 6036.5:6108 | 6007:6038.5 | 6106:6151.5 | -1.9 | 39.2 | 46.3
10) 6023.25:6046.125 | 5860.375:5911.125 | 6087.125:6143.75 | -1.5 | 25.3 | 45.6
